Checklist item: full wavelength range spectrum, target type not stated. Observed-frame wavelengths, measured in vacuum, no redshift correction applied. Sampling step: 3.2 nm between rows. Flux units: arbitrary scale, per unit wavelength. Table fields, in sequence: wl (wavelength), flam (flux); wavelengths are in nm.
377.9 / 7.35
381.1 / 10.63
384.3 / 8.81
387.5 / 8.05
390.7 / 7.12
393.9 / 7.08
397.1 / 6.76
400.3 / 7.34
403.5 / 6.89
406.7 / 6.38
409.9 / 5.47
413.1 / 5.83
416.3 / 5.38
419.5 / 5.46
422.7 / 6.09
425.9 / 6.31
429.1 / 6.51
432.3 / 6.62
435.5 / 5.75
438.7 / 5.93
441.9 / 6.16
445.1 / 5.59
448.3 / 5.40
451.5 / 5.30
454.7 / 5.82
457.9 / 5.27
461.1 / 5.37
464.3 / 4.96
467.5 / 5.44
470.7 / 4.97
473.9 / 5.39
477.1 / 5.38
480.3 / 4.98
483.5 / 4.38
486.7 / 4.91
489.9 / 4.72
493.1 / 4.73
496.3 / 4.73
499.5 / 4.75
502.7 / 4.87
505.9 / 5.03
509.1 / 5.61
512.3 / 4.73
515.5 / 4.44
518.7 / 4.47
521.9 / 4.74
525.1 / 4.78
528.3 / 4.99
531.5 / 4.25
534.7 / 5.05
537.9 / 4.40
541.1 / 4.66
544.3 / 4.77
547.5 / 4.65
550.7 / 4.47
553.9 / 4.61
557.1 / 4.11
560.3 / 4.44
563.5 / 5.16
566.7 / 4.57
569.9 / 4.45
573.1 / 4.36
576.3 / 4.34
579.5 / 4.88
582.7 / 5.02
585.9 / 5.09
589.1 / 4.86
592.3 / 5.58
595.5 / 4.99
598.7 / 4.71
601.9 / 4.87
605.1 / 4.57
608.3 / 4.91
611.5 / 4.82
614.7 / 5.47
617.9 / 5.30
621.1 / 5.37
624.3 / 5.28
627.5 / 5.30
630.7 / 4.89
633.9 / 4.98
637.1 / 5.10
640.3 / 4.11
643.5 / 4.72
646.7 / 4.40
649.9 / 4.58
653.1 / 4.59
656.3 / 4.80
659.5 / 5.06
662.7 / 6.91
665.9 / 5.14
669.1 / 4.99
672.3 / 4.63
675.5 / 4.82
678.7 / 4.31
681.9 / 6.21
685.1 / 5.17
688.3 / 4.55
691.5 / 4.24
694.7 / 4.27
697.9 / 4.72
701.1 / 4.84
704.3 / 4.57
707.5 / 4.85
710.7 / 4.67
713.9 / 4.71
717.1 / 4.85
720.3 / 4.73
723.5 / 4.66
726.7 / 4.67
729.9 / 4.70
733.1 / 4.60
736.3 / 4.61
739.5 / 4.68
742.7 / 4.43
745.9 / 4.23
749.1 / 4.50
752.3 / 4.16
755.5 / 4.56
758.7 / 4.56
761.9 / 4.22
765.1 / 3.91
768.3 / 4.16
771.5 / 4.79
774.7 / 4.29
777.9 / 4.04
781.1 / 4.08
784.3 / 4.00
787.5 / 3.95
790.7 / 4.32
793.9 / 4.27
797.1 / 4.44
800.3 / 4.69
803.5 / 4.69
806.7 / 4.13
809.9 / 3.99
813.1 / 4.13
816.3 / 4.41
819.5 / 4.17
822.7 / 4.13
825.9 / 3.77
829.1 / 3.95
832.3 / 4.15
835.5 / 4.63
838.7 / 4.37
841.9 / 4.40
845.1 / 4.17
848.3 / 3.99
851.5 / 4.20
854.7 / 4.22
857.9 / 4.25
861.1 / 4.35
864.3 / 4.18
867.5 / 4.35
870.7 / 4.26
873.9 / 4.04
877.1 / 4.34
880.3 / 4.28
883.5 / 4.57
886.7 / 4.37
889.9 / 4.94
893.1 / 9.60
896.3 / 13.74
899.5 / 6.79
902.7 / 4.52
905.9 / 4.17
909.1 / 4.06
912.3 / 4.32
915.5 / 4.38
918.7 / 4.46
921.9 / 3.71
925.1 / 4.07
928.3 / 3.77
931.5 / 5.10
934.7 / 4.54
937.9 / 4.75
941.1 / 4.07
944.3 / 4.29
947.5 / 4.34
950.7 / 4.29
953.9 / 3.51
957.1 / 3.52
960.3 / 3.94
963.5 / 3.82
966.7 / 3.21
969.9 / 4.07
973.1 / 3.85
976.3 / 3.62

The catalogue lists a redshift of 0.36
